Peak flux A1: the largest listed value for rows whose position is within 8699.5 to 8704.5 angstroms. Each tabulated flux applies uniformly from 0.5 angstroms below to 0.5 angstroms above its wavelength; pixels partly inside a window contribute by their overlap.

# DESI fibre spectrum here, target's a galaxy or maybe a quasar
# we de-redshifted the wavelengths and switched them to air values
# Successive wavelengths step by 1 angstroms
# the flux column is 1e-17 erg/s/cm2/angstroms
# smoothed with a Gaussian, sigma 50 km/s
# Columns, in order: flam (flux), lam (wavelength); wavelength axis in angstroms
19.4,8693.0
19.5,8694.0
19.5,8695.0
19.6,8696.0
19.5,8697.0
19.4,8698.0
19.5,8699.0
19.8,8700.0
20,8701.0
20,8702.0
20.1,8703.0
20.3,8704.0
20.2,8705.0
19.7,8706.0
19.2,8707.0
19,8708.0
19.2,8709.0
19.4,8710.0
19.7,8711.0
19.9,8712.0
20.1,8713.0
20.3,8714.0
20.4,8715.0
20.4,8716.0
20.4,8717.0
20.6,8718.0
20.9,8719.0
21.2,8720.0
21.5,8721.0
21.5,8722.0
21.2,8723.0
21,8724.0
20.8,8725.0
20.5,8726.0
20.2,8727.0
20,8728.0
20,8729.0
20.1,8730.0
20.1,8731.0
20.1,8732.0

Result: 20.3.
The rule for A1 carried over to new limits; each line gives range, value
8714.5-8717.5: 20.4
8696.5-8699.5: 19.5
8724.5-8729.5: 20.8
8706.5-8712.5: 19.9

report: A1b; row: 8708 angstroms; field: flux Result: 19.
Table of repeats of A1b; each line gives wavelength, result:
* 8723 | 21.2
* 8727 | 20.2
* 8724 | 21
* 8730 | 20.1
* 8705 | 20.2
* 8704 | 20.3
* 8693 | 19.4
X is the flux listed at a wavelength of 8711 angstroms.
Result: 19.7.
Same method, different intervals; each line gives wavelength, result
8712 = 19.9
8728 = 20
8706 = 19.7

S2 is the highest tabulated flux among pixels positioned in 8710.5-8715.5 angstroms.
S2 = 20.4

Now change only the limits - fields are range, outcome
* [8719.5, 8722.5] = 21.5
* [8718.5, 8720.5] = 21.2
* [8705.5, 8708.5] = 19.7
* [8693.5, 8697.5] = 19.6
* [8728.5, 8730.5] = 20.1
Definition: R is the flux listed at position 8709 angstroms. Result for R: 19.2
